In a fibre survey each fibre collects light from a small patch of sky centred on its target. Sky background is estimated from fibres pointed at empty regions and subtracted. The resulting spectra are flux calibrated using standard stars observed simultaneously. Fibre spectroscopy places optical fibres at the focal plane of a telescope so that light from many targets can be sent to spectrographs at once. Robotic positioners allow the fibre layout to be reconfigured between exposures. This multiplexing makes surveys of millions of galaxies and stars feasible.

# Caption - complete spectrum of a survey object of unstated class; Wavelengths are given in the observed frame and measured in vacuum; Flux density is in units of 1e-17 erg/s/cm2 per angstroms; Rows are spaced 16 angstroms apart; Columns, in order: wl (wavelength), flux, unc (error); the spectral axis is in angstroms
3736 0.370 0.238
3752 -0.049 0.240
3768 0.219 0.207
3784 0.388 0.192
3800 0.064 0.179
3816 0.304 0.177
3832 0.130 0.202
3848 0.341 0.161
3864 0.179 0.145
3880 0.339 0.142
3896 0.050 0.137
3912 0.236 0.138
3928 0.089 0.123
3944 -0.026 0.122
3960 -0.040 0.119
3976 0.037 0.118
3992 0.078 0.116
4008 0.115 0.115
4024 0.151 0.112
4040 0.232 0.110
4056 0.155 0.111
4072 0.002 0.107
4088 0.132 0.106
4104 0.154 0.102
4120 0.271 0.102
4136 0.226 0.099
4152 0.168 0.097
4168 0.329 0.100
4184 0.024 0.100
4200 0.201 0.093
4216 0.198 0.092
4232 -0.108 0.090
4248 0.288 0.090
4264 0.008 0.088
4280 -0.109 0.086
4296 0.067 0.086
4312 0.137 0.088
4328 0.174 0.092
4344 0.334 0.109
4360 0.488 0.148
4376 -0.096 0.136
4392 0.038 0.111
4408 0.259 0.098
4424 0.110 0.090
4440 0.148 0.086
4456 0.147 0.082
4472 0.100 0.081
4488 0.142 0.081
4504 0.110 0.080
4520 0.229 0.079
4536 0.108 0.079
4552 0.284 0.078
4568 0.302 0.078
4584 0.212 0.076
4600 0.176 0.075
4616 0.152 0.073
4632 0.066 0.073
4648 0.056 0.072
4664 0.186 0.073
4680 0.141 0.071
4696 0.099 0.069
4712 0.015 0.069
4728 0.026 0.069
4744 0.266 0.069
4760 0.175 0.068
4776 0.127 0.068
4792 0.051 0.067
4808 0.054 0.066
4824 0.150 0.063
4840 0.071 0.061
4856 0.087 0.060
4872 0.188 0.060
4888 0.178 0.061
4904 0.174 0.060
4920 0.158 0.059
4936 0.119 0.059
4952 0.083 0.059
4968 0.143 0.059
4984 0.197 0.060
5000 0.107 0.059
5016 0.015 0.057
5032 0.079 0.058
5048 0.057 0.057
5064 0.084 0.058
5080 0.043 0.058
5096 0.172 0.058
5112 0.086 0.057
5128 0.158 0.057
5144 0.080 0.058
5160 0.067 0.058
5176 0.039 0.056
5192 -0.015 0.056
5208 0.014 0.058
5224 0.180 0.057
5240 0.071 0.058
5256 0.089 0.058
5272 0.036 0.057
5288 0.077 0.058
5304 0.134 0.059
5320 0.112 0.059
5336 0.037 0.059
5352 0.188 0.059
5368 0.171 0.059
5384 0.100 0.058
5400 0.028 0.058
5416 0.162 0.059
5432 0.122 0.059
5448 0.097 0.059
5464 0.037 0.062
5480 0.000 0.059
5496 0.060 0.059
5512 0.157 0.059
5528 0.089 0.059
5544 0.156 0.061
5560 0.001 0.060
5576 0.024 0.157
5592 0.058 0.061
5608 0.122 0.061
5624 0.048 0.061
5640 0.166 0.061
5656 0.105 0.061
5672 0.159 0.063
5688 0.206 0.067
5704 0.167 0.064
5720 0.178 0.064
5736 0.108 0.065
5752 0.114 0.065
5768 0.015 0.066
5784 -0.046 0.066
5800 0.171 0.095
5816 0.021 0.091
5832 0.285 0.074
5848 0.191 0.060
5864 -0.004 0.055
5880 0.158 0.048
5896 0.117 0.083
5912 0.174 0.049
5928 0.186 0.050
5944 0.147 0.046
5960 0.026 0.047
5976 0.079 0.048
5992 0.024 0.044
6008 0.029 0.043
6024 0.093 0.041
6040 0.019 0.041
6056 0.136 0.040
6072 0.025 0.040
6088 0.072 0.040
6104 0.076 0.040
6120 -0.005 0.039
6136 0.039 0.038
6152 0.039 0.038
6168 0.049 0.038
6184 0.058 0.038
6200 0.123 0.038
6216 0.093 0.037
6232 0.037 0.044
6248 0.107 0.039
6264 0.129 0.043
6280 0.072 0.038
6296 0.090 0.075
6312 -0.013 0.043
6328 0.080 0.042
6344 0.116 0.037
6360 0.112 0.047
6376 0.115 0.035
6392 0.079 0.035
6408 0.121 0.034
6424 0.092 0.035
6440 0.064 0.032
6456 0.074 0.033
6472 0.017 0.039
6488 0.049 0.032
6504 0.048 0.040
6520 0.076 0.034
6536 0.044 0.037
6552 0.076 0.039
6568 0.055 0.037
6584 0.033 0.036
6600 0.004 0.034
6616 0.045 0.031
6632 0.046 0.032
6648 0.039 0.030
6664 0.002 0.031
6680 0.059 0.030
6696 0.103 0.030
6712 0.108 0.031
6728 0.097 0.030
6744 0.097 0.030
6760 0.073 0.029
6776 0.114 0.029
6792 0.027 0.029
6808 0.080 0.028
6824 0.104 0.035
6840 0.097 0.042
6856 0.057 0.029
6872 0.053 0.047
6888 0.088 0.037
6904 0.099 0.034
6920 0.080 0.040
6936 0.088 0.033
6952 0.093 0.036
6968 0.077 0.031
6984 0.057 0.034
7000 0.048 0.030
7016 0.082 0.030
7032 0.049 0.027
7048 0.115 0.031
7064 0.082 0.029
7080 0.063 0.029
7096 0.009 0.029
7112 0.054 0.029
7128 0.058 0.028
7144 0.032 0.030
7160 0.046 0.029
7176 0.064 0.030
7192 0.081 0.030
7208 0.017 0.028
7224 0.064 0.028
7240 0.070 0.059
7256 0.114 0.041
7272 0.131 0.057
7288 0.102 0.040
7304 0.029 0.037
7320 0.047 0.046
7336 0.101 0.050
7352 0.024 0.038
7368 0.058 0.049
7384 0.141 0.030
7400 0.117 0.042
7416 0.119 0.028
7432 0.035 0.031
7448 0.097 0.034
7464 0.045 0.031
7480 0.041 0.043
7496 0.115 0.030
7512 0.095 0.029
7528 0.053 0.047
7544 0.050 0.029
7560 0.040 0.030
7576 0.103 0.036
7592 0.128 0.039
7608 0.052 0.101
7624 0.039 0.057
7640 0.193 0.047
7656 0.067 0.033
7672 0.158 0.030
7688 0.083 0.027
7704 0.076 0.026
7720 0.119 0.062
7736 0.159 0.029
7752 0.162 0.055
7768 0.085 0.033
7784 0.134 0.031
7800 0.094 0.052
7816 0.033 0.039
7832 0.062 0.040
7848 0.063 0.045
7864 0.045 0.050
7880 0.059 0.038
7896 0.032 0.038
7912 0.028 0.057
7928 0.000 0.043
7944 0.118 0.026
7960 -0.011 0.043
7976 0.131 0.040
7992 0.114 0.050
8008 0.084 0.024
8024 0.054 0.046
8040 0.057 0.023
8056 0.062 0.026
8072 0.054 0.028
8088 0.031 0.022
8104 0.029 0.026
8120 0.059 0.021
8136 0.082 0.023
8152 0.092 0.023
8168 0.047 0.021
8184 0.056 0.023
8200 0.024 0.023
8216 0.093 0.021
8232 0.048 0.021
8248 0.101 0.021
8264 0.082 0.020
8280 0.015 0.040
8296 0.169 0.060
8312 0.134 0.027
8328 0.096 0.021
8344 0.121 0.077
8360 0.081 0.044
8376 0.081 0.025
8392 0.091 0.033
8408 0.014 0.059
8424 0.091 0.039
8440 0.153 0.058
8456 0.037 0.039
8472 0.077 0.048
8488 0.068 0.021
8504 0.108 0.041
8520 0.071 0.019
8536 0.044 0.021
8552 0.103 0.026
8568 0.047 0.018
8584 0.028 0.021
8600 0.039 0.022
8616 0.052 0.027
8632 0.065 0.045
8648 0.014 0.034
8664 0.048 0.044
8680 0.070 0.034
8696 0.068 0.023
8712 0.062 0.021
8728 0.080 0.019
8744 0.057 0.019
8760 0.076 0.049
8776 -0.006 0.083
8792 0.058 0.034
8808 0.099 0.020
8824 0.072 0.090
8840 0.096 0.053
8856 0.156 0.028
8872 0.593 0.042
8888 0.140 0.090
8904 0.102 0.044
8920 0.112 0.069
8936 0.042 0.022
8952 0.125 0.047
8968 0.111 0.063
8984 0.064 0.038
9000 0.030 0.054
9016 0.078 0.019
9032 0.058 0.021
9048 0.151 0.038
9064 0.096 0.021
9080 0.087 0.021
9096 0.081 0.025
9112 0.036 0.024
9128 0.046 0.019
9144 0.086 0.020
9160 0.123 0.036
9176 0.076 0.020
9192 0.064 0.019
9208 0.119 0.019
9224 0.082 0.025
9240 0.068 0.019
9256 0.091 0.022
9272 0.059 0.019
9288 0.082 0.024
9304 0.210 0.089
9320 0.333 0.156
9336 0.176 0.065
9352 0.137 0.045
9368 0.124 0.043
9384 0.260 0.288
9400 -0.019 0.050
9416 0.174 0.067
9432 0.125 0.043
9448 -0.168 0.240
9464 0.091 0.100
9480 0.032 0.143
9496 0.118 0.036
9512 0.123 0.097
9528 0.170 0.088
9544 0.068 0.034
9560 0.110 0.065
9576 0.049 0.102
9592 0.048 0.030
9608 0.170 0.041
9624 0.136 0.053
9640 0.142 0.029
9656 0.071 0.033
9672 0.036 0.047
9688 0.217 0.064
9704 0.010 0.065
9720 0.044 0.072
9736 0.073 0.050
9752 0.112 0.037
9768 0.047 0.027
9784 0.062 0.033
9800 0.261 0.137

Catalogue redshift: 1.379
